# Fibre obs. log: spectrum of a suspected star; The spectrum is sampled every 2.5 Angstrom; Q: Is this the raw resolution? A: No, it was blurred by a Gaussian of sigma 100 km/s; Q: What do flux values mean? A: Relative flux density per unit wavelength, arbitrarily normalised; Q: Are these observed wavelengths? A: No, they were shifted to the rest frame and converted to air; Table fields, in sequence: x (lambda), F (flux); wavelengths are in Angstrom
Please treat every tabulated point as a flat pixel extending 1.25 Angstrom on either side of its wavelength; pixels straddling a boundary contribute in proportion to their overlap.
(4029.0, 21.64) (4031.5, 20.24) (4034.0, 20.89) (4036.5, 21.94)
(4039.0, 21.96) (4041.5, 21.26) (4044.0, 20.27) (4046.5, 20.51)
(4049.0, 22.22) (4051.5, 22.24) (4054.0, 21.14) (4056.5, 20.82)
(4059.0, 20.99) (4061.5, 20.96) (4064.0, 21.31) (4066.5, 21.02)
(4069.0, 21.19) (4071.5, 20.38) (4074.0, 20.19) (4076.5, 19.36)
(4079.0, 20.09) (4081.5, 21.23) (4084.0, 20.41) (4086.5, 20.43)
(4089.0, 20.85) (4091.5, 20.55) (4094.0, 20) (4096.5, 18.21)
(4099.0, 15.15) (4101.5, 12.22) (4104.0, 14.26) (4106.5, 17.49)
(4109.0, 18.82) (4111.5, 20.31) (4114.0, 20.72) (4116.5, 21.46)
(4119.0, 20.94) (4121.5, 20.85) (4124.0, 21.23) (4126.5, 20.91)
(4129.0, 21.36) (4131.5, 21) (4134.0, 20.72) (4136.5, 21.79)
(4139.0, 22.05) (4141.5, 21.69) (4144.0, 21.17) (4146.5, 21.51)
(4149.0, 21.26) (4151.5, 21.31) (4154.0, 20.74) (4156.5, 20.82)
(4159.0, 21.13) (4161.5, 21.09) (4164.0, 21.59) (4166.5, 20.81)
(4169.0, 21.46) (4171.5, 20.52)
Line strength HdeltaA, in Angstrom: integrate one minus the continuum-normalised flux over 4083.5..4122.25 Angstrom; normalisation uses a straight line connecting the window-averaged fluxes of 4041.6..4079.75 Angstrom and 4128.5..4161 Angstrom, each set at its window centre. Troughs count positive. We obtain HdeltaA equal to 4.1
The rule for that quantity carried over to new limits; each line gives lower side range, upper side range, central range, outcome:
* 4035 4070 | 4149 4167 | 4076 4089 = 0.5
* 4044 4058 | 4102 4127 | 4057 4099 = 0.4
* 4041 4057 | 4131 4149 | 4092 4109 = 3.8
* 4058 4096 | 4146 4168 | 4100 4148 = 2.0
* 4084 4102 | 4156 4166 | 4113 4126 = -1.0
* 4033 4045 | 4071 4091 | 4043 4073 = -0.3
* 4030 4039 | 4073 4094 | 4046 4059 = -0.3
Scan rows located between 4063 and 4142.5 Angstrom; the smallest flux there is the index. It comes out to 12.22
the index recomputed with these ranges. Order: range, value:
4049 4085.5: 19.36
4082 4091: 20.41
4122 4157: 20.72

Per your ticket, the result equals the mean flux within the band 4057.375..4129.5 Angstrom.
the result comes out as 19.7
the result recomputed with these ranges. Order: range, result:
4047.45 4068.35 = 21.3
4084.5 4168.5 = 20.1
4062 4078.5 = 20.6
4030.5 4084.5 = 20.9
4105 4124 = 20.1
